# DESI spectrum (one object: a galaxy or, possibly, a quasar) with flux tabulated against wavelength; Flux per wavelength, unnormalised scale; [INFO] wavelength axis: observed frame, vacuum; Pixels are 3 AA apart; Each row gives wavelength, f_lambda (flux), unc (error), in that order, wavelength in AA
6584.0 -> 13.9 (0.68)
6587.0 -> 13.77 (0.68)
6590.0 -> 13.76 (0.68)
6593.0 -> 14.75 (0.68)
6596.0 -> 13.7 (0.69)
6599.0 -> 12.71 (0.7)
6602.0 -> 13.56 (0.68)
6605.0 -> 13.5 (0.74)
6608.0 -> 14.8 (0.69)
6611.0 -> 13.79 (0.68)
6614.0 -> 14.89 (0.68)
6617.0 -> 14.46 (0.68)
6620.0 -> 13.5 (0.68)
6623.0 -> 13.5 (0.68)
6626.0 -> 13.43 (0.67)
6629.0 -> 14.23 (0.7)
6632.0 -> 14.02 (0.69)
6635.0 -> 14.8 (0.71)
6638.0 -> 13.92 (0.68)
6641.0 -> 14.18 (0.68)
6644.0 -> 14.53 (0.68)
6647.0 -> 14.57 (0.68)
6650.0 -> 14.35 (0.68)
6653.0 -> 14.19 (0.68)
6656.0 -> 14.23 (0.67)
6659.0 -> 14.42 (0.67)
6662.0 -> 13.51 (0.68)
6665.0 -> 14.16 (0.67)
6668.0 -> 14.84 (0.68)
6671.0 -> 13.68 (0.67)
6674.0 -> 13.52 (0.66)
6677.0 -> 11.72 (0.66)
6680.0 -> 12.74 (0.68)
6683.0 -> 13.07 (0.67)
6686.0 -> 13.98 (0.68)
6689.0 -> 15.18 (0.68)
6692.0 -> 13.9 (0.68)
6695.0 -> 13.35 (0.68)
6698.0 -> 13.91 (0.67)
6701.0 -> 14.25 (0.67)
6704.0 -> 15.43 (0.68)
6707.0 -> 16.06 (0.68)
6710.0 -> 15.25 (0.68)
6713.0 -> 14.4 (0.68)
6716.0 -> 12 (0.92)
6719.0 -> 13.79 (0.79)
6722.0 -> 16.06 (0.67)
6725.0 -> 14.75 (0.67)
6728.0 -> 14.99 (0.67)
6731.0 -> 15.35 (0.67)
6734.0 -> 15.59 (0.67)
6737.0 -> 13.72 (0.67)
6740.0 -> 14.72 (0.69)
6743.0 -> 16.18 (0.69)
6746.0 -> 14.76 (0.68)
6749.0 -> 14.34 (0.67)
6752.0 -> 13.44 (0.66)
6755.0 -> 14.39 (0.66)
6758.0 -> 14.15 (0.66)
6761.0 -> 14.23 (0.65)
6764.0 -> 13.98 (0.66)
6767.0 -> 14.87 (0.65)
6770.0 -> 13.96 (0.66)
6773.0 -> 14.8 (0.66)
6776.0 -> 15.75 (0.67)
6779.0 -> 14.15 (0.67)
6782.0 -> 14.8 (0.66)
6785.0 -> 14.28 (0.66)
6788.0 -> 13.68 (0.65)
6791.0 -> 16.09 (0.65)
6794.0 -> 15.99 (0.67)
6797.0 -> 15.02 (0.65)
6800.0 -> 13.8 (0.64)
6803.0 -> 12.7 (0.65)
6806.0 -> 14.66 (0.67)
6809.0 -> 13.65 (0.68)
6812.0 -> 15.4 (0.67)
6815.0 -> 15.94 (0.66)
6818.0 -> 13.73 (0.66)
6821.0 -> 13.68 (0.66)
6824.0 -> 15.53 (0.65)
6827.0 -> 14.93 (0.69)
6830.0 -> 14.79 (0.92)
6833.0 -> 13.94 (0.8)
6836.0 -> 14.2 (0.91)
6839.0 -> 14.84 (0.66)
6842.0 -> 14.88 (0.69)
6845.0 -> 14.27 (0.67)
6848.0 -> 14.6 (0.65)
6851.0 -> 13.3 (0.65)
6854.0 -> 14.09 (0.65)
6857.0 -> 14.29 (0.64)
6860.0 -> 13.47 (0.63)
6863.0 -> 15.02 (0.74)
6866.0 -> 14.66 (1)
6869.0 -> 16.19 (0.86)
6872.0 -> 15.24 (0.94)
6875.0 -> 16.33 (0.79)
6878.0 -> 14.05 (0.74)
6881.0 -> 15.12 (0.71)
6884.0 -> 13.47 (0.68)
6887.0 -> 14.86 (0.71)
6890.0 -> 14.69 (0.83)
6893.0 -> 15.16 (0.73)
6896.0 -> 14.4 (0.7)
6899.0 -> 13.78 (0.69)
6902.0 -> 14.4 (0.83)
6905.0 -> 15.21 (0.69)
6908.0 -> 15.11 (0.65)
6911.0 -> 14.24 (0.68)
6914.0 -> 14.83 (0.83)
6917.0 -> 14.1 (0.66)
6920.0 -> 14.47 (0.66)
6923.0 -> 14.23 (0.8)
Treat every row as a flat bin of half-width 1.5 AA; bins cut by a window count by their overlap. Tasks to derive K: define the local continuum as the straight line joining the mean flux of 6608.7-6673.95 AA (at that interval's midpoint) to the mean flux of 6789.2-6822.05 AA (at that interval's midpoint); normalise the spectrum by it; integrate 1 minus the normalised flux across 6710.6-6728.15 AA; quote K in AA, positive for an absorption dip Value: 0.05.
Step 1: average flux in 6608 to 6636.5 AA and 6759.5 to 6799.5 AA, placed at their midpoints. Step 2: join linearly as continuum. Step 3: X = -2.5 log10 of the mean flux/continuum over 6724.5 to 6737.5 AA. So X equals -0.03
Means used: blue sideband 14.1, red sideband 14.7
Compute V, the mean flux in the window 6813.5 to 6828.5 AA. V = 14.8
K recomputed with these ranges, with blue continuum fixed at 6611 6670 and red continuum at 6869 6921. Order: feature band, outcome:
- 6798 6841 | 0.4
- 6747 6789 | 0.3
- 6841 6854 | 0.4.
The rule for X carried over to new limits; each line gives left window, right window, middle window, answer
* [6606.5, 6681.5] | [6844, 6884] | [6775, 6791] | -0.02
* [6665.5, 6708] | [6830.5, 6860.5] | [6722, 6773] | -0.04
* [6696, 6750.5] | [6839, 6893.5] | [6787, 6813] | 0.01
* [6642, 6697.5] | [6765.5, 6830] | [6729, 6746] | -0.06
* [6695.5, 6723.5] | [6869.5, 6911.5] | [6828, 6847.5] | 0.01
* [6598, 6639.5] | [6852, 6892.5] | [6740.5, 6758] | -0.02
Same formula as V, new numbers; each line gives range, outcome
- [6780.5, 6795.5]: 15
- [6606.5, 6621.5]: 14.3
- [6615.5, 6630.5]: 13.8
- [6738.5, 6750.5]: 15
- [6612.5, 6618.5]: 14.7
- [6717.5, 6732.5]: 15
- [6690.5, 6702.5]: 13.9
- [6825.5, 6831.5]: 14.9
